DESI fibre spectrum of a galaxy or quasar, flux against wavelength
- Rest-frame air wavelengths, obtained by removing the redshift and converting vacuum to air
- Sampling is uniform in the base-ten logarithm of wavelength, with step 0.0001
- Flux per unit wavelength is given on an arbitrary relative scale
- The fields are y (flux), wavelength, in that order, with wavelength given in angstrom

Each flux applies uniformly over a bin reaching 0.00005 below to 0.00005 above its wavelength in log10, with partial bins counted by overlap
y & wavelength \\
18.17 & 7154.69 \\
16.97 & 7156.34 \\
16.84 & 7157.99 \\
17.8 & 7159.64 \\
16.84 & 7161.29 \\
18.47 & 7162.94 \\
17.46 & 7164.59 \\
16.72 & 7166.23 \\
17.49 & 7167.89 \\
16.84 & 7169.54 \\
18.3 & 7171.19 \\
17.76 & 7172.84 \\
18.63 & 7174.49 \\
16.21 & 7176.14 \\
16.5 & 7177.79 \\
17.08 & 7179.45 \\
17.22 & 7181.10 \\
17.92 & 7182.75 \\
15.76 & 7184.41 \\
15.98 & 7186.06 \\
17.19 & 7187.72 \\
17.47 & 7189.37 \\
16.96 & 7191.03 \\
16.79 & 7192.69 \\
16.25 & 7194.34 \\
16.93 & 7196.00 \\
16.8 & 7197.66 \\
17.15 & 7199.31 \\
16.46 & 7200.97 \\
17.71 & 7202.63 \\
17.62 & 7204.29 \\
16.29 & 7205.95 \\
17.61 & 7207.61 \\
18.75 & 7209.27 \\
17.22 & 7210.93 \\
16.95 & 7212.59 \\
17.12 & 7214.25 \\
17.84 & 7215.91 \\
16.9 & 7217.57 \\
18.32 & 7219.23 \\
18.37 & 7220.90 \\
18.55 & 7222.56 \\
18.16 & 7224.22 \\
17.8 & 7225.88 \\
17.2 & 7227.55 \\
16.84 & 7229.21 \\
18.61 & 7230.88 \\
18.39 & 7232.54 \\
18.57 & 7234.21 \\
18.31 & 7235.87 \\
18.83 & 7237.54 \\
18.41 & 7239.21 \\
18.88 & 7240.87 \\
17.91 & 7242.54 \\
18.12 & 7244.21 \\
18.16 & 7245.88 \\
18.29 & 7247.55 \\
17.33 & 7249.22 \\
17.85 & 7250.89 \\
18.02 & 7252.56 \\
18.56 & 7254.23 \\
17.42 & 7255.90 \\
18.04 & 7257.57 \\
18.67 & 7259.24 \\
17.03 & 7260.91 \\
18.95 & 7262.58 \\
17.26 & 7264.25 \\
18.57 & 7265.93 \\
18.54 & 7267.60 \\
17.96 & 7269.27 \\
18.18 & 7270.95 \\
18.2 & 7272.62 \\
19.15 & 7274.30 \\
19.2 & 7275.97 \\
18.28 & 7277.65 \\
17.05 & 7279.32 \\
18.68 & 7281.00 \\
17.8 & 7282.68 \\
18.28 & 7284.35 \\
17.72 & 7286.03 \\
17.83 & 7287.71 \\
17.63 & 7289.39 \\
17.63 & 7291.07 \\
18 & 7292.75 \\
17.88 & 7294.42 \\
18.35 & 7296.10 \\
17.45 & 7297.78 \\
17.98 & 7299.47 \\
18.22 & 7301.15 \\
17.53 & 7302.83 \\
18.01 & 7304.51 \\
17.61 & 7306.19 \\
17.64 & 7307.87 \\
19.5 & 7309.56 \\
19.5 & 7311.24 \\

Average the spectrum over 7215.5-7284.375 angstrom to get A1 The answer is 18.1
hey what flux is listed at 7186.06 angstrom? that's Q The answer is 15.98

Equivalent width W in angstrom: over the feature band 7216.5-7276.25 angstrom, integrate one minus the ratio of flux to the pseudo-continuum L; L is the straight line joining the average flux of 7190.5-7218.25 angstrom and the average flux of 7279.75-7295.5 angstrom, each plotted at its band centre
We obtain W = -2.1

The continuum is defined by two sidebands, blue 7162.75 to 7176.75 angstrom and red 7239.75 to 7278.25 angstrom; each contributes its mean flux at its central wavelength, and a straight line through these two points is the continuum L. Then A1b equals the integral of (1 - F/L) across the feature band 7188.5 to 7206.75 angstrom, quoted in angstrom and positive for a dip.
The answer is 0.8 angstrom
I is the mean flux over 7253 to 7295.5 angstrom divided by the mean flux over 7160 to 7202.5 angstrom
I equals 1.06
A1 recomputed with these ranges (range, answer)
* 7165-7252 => 17.5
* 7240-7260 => 18.1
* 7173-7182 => 17.2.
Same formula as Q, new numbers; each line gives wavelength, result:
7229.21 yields 16.84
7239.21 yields 18.41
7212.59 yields 16.95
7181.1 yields 17.22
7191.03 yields 16.96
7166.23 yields 16.72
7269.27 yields 17.96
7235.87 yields 18.31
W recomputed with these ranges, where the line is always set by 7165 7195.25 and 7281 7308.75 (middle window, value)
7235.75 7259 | -0.8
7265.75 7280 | -0.5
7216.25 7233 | -0.5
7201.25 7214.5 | -0.1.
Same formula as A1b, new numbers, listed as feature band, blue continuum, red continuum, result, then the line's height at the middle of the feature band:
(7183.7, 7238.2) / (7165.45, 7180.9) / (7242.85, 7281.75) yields 0.6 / 17.6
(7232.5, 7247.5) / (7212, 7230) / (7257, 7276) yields -0.4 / 17.9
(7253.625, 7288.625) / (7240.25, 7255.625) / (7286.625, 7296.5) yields -0.4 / 18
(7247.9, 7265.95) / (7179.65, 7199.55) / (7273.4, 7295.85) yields -0.2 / 17.7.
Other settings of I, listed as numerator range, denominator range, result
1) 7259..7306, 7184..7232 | 1.04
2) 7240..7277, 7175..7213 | 1.07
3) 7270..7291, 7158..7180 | 1.04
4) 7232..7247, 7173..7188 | 1.08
